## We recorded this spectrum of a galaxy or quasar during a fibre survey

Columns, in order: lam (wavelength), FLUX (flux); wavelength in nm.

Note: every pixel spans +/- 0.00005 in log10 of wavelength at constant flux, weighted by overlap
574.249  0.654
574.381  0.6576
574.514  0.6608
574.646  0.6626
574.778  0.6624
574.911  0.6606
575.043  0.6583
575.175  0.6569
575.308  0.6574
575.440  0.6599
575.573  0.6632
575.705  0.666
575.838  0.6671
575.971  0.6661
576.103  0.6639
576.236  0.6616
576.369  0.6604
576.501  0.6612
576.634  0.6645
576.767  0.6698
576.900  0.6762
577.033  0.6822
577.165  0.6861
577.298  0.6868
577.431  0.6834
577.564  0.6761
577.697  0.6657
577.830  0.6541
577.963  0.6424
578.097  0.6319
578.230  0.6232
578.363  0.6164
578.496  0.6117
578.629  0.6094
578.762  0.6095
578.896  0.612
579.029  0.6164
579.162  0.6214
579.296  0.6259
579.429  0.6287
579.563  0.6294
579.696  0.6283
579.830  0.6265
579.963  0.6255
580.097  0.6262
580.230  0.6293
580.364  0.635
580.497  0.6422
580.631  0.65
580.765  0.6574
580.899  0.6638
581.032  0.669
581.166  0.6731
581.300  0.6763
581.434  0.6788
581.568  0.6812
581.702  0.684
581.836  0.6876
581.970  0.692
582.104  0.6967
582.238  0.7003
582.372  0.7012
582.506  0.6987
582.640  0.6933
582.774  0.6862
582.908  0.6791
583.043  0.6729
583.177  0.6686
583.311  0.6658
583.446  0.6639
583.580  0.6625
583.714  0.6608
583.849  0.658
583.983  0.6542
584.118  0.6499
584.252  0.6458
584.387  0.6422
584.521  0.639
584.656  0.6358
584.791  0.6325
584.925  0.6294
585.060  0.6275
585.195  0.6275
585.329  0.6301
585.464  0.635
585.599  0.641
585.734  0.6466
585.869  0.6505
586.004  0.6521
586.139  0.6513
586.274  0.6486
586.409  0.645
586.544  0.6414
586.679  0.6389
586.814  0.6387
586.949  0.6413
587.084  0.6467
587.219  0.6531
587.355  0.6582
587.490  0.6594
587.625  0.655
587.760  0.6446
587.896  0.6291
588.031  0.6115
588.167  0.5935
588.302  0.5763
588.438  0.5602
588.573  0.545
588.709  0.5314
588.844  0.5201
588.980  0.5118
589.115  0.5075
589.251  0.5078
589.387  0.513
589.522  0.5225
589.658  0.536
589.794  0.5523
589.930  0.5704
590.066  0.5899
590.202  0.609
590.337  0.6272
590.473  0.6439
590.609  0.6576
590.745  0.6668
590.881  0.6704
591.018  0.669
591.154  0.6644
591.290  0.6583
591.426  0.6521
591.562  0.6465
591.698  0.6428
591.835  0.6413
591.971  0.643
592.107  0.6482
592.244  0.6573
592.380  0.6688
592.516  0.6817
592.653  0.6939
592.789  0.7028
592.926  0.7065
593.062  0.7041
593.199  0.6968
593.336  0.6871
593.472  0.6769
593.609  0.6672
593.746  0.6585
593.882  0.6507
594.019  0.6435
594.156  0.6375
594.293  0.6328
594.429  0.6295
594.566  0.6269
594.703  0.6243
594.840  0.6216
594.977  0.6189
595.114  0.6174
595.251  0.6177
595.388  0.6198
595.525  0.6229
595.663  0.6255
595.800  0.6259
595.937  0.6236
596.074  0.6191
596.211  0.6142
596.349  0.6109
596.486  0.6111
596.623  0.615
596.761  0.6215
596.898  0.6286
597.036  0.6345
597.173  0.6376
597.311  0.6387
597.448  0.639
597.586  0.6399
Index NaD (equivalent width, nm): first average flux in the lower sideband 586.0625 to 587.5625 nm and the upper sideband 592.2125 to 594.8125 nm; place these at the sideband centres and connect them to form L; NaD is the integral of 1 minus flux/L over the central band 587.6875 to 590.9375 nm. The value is 0.37 nm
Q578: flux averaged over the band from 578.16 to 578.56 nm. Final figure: 0.618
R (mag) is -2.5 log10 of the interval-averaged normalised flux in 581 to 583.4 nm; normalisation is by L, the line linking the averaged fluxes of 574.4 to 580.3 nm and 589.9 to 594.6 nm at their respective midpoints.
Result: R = -0.053 mag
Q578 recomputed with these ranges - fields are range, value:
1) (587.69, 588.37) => 0.611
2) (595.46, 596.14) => 0.623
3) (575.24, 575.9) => 0.662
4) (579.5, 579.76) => 0.63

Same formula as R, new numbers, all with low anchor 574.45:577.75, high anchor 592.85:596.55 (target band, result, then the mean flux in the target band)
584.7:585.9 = 0.03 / 0.635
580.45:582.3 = -0.03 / 0.675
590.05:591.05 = 0.01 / 0.643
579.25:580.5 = 0.05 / 0.629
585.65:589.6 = 0.08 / 0.603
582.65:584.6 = -0.01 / 0.661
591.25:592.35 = -0.01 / 0.649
